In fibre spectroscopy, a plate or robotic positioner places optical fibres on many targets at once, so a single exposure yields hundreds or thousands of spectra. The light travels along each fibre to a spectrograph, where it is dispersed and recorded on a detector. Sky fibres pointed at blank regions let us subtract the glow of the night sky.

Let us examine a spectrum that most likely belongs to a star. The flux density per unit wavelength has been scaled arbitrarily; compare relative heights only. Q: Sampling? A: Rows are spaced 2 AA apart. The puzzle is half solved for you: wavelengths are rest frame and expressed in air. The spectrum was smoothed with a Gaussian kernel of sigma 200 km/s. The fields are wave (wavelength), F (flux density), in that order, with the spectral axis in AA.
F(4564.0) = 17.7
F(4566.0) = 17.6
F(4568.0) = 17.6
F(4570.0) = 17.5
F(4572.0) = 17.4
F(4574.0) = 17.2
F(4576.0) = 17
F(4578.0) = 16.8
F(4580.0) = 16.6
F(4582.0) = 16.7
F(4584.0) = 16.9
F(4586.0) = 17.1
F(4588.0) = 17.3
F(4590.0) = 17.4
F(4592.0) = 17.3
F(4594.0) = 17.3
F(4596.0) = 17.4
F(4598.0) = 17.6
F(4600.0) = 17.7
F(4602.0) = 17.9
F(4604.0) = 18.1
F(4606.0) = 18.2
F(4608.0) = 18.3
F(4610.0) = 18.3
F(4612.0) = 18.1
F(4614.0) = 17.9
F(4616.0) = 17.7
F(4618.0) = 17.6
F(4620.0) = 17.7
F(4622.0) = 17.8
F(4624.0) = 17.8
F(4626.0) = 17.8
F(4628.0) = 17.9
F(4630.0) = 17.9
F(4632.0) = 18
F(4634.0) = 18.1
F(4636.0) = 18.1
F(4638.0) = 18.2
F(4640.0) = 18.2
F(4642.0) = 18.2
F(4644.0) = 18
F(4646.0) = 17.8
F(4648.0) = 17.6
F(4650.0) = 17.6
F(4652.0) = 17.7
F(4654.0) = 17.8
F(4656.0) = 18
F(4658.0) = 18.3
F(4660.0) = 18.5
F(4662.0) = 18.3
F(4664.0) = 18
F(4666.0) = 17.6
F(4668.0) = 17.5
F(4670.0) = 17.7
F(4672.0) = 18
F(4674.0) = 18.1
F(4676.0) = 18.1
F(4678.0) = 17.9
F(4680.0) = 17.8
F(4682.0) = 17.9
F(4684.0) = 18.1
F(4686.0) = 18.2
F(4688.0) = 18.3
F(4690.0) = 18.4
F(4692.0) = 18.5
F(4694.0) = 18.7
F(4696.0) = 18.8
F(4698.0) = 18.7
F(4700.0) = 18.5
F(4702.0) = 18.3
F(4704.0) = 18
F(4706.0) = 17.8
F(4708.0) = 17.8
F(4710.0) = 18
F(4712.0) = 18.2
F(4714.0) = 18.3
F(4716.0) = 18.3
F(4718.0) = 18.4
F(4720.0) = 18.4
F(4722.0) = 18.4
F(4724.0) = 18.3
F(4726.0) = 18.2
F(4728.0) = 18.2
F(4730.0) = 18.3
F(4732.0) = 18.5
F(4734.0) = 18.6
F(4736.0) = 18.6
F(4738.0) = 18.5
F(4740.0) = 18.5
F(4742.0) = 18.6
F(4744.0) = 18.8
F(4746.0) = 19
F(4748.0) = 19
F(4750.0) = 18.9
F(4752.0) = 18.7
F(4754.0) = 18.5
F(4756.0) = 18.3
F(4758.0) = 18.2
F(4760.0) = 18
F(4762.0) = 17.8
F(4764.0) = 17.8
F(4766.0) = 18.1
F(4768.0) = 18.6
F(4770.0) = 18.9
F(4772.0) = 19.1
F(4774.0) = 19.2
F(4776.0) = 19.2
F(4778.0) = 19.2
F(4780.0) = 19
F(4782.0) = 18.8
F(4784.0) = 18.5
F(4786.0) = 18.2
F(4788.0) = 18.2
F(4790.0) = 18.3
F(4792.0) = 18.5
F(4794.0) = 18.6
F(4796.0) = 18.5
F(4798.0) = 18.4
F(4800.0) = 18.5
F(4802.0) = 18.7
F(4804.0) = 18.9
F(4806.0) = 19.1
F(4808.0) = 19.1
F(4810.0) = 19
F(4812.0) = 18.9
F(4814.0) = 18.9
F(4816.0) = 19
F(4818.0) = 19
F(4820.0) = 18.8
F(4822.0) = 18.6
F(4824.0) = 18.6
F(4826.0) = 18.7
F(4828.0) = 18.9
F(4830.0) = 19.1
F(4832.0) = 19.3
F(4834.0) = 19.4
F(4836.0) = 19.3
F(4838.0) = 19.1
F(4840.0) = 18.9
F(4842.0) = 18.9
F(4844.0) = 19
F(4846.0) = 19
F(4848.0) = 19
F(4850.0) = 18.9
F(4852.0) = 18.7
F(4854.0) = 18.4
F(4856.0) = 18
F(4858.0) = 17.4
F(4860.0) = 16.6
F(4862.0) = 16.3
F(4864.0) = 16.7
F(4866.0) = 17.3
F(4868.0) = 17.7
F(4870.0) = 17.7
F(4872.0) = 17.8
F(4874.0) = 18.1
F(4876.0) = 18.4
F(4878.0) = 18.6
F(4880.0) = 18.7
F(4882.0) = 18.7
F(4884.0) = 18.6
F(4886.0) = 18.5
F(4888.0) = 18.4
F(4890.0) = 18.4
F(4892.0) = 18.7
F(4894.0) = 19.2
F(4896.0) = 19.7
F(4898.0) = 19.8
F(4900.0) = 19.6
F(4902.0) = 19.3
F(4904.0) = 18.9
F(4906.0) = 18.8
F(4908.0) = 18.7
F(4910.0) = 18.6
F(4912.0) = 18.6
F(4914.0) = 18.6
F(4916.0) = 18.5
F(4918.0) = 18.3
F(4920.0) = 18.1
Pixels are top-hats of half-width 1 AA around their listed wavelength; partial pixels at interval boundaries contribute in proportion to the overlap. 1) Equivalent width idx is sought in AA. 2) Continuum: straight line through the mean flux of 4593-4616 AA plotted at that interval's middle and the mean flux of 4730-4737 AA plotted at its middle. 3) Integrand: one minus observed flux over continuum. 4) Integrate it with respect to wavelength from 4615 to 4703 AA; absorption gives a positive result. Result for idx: 0.6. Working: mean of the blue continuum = 17.9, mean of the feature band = 18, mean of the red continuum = 18.5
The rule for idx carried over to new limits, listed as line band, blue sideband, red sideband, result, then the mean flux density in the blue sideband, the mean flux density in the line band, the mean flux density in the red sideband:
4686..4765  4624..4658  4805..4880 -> -0.9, 17.9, 18.4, 18.5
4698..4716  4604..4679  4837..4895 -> -0.1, 18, 18.2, 18.3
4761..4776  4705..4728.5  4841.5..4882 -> -0.3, 18.2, 18.5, 18.1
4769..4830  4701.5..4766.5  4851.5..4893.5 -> -2.0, 18.3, 18.8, 18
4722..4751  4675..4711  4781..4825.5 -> -0.3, 18.2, 18.6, 18.7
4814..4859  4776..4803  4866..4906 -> -0.5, 18.6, 18.8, 18.6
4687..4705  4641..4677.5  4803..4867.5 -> -0.4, 17.9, 18.5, 18.6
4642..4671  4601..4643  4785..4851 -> 0.4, 18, 17.9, 18.8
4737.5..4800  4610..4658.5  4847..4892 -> -2.0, 17.9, 18.6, 18.1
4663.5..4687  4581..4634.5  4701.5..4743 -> 0.2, 17.7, 17.9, 18.3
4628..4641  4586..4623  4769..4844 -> -0.1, 17.7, 18.1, 18.8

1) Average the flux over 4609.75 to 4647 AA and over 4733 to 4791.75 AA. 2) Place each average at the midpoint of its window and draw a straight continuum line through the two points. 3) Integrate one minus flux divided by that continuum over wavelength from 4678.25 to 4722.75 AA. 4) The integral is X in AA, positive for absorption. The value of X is 0.1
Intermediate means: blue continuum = 17.9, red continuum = 18.6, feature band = 18.3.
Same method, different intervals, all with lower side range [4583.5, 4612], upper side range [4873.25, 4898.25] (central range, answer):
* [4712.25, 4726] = -0.2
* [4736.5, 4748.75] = -0.4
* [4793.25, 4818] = -0.5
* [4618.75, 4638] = -0.2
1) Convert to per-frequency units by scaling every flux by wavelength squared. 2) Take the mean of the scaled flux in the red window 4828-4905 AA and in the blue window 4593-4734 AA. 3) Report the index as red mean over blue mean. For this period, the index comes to 1.1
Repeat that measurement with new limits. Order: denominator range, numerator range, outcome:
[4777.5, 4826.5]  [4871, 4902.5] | 1.04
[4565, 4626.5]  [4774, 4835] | 1.17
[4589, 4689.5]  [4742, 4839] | 1.12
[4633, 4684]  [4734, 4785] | 1.08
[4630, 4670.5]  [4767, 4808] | 1.11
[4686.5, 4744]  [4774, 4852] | 1.07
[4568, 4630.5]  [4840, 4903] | 1.18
